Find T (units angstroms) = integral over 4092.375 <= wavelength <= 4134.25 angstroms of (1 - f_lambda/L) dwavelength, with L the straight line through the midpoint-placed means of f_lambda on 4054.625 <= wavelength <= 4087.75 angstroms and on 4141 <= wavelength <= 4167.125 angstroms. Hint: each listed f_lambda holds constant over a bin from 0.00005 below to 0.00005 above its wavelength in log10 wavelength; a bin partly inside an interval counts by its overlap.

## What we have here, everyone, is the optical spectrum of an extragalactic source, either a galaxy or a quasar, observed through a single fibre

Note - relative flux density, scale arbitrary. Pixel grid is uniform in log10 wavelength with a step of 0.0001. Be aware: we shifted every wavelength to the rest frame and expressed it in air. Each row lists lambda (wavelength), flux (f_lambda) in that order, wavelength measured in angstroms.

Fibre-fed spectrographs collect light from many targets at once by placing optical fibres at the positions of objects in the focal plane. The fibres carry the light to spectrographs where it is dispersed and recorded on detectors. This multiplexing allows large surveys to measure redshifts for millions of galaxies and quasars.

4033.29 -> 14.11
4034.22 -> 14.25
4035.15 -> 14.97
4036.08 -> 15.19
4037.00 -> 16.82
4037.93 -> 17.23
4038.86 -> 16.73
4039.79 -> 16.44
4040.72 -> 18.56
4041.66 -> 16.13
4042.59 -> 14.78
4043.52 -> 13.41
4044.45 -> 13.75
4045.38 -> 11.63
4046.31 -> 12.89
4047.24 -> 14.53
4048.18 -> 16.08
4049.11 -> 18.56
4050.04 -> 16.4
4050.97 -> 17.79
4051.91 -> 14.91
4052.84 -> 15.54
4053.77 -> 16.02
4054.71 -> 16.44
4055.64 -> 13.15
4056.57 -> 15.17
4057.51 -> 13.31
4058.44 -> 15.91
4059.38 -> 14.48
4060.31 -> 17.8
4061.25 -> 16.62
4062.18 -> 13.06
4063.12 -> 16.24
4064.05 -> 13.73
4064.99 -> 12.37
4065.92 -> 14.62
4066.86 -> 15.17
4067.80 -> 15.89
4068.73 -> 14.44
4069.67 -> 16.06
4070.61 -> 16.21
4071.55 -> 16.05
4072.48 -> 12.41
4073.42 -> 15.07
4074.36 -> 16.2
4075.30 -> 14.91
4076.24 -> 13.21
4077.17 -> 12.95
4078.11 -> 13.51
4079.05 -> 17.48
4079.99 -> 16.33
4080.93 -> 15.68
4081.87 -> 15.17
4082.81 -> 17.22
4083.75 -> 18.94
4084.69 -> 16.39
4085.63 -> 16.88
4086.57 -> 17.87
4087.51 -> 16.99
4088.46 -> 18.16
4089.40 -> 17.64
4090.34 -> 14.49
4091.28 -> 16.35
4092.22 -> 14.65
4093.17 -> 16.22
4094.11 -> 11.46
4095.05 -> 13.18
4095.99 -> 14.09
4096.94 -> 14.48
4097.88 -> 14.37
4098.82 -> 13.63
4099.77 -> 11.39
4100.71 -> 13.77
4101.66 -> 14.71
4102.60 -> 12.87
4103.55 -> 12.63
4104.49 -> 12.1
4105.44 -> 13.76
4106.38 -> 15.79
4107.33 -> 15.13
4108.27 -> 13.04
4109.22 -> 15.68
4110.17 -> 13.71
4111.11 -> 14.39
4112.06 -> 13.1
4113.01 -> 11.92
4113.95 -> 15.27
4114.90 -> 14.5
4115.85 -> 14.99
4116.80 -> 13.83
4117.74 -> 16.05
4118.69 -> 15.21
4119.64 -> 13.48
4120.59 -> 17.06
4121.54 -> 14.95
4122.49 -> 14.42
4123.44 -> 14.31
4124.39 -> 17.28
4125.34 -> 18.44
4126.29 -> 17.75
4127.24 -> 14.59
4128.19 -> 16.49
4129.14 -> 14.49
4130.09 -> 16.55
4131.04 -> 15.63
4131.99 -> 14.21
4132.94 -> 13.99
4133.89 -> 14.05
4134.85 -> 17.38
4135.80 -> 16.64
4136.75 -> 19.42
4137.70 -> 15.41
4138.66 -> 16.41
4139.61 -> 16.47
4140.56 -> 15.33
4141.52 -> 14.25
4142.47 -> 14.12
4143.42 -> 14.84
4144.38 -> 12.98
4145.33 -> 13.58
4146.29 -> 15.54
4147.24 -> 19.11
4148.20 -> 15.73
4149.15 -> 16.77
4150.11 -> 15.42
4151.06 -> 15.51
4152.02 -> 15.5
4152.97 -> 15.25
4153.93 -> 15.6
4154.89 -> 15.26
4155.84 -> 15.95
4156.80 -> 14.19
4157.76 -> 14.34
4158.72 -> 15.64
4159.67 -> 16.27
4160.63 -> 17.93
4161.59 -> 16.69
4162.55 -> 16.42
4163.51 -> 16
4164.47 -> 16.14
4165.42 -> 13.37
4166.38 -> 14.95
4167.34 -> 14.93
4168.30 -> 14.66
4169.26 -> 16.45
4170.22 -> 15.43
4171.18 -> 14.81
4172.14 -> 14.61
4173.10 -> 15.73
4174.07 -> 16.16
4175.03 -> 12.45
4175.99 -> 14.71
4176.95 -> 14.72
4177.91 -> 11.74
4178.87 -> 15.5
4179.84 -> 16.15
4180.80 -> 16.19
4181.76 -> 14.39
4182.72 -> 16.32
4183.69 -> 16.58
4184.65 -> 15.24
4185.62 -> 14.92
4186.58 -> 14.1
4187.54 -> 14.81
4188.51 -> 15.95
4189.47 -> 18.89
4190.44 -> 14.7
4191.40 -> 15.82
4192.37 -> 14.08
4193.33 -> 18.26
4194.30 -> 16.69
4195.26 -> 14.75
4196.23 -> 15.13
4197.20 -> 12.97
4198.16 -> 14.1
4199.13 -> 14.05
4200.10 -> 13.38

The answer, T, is 2.4 angstroms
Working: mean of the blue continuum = 15.4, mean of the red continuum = 15.5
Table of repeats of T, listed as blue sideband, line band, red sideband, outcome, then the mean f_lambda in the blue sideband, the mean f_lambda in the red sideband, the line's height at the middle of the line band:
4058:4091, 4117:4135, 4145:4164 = 0.3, 15.6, 15.8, 15.8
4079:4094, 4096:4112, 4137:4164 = 2.4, 16.5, 15.6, 16.3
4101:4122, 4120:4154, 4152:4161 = -1.6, 14.3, 15.6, 15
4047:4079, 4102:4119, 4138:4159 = 1.3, 15.2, 15.3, 15.3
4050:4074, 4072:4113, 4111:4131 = 1.1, 15.2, 15.2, 15.2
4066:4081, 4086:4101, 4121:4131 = 0.4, 15.1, 15.9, 15.4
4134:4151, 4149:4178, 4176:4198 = 0.5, 15.8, 15.3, 15.6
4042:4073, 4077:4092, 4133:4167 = -1.2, 15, 15.6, 15.2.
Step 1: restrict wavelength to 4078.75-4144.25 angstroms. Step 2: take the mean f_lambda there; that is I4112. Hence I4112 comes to 15.2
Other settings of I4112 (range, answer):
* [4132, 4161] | 15.6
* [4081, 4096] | 16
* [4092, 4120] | 14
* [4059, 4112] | 14.9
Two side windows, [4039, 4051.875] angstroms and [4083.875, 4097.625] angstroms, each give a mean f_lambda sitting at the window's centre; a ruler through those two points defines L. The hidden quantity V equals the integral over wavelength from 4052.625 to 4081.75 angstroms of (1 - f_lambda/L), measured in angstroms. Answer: 1.01 angstroms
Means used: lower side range 15.5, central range 15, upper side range 15.7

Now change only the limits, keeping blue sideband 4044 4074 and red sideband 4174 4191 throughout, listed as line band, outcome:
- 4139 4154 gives -0.2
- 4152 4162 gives -0.4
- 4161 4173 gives -0.2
